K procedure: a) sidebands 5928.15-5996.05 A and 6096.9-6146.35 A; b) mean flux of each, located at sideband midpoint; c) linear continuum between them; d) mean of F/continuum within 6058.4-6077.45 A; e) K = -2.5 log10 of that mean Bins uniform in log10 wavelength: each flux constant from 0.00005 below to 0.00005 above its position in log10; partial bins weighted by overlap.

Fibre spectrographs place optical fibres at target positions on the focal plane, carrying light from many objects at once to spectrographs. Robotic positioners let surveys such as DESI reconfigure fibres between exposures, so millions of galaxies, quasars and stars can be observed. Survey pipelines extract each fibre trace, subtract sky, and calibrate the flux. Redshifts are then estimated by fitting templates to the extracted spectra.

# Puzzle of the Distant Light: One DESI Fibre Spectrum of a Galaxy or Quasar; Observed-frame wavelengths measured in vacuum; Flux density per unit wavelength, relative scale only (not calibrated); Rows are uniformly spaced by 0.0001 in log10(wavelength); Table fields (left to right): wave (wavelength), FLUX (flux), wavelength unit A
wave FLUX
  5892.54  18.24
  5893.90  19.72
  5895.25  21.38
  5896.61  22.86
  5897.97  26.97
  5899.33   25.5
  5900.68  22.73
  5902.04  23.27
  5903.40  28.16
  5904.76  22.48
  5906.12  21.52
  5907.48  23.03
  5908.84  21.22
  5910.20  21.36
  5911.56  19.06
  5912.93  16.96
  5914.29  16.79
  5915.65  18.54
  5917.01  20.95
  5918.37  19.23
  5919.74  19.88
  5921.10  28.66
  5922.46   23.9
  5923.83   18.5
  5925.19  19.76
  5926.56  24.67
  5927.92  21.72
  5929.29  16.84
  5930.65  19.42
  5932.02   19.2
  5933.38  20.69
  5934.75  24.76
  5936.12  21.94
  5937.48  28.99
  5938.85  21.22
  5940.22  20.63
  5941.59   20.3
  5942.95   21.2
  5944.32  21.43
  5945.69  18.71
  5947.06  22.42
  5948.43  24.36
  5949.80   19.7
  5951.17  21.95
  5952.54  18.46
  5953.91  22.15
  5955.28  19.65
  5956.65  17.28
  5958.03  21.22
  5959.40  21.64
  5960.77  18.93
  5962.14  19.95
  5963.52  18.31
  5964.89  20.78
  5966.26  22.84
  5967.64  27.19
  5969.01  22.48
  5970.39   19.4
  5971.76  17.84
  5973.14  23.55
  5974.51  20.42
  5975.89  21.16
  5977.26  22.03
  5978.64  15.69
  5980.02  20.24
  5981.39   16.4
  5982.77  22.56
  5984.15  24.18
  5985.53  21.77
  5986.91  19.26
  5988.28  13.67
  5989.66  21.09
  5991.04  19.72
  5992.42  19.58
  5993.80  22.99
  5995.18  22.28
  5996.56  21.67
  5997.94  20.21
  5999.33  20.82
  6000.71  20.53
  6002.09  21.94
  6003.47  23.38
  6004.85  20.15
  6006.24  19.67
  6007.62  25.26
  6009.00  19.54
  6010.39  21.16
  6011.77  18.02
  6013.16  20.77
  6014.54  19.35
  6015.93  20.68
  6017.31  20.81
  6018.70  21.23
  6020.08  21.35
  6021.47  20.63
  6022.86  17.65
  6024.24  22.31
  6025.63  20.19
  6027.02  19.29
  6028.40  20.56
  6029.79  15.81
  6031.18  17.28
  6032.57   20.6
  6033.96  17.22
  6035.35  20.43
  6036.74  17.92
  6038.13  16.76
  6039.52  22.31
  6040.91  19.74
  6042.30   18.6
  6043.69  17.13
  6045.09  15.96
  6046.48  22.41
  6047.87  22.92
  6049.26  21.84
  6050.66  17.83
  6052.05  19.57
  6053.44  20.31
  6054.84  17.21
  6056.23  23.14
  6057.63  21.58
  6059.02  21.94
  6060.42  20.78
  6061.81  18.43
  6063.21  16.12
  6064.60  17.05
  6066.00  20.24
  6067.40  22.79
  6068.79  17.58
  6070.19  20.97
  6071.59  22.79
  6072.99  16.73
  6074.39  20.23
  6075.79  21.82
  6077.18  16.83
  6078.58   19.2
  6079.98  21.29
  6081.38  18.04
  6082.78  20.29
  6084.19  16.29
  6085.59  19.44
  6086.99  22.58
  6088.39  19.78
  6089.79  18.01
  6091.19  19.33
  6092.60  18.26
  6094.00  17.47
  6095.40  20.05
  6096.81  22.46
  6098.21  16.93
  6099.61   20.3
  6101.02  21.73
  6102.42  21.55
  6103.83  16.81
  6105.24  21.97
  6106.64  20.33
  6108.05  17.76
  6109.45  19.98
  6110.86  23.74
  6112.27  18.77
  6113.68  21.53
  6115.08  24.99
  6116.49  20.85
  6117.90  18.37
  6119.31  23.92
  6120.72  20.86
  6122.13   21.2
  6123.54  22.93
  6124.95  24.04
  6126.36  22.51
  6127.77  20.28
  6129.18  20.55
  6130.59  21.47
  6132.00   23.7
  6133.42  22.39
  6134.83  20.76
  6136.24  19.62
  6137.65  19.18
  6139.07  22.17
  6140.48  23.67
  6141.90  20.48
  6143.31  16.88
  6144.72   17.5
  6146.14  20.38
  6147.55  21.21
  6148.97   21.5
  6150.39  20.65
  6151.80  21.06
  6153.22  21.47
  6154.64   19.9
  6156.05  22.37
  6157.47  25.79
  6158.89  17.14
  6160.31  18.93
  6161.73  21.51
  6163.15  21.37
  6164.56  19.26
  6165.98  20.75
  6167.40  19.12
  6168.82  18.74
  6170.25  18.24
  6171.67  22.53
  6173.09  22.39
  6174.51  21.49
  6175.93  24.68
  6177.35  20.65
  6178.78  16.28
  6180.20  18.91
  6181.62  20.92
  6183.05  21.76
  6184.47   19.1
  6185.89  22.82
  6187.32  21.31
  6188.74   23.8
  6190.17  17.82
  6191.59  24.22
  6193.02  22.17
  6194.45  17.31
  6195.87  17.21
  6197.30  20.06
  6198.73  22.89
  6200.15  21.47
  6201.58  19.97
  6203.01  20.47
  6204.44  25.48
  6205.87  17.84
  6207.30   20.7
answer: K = 0.06 mag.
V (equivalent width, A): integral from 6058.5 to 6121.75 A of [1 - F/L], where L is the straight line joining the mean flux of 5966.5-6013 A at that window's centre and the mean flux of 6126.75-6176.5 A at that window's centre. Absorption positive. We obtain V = 2.7 A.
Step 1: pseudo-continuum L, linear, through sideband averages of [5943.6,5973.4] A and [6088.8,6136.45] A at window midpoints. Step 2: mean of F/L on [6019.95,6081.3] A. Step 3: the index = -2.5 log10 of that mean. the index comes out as 0.065 mag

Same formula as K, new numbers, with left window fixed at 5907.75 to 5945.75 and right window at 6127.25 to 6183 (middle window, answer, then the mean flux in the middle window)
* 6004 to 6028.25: 0.02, 20.5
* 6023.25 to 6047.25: 0.10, 19.1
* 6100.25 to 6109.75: 0.04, 20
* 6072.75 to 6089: 0.07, 19.5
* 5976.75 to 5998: 0.04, 20.2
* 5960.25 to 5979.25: 0.01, 20.8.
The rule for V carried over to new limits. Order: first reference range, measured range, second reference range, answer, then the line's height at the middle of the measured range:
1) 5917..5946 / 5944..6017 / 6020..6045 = -1.3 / 20.3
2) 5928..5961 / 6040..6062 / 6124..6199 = 0.9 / 20.9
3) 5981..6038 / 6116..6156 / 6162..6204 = -1.1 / 20.5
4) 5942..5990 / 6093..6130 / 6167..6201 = -0.3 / 20.6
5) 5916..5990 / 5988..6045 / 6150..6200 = 2.4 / 20.9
